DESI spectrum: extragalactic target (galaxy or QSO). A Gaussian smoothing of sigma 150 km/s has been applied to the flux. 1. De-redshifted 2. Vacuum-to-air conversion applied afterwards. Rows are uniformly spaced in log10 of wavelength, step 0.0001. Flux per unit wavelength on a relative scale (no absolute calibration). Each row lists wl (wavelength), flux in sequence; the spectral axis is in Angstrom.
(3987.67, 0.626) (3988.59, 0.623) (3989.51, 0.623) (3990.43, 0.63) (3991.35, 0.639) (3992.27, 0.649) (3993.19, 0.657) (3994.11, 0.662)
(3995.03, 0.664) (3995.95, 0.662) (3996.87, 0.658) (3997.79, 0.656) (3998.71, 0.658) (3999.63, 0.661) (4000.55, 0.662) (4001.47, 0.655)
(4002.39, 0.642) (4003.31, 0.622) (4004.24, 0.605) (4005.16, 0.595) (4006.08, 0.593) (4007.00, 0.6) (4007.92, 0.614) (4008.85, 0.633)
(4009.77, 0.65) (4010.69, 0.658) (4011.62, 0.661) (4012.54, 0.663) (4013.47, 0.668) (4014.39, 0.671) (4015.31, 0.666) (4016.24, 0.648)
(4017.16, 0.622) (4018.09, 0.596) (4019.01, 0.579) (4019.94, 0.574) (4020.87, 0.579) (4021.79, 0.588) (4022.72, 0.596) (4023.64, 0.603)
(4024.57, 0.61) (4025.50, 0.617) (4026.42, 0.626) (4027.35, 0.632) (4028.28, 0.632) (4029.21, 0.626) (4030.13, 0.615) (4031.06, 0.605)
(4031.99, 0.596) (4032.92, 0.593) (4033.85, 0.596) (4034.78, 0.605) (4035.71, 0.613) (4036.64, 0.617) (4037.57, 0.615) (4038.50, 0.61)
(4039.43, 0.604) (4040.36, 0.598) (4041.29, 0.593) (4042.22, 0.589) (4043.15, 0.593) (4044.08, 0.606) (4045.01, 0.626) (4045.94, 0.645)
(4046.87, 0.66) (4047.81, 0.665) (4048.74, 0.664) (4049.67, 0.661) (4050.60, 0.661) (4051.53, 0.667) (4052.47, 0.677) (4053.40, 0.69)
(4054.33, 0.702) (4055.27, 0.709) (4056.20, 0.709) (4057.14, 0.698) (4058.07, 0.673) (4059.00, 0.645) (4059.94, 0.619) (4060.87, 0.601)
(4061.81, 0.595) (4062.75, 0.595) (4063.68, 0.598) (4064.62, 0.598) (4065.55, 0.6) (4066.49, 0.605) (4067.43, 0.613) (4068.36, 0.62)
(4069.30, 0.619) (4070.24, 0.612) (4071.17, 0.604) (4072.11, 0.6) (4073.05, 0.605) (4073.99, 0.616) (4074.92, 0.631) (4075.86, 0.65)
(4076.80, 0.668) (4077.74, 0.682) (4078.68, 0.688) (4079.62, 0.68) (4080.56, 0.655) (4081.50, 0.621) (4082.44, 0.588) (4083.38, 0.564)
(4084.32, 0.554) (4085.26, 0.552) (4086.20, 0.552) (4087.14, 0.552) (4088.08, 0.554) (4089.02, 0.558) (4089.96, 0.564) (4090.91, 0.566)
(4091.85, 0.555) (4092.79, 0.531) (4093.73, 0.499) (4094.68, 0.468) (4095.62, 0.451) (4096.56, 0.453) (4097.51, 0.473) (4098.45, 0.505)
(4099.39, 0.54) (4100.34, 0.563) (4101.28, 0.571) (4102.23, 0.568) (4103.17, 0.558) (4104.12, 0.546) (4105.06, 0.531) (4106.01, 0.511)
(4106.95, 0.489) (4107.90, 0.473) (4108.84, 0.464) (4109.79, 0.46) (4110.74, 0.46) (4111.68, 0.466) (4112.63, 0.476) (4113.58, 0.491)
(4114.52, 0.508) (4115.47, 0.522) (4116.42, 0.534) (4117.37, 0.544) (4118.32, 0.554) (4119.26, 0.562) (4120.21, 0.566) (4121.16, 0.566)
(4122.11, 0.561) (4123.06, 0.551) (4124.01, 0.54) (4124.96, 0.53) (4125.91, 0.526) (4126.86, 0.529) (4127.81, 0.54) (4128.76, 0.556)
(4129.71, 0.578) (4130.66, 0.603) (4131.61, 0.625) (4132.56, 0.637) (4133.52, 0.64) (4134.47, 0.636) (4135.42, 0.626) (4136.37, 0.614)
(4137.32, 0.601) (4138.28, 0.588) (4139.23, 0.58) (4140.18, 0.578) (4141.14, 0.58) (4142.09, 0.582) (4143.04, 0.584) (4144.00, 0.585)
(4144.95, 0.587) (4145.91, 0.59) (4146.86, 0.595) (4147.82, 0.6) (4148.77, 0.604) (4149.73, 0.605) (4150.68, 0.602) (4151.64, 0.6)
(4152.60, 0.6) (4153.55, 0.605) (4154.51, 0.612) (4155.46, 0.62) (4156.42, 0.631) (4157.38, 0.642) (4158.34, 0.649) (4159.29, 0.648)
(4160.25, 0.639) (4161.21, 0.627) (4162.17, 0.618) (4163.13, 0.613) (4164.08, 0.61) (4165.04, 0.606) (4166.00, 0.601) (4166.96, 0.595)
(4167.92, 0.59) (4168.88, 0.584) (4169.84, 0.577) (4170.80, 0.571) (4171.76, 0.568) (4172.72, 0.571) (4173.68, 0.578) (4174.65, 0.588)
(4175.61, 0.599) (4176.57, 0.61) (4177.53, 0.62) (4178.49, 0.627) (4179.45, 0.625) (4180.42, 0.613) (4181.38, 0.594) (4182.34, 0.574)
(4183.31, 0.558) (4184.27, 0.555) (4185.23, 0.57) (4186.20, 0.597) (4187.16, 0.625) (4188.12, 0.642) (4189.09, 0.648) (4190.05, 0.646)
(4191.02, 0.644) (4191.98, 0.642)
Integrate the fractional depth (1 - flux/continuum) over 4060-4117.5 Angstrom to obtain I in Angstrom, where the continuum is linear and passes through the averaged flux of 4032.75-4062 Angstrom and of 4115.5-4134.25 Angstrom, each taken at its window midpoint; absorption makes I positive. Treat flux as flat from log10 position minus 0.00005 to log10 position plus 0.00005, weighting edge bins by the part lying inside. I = 3.8 Angstrom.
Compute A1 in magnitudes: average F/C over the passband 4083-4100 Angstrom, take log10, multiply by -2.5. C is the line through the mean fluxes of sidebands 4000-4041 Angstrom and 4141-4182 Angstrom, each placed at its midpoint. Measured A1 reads 0.16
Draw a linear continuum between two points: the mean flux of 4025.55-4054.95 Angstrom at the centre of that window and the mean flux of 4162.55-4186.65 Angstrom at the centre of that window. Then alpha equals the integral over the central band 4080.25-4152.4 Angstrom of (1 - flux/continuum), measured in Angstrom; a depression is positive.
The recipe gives 6.4 Angstrom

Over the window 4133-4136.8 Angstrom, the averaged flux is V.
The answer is 0.629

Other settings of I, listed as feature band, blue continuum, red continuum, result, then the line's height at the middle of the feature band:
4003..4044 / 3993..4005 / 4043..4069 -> 2.01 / 0.647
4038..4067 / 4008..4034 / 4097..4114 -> -2.92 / 0.579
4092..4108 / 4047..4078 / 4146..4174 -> 2.85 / 0.627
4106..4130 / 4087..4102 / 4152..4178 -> 1.36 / 0.552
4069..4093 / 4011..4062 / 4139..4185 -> 0.71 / 0.62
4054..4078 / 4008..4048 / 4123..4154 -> -0.95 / 0.608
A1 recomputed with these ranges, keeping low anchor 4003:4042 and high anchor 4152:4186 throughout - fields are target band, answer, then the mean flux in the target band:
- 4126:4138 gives 0.02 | 0.596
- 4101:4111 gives 0.19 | 0.512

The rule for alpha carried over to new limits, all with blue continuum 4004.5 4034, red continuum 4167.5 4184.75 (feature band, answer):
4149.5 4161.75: -0.6 Angstrom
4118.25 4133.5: 0.8 Angstrom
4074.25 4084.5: -0.5 Angstrom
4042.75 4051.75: -0.5 Angstrom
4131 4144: -0.2 Angstrom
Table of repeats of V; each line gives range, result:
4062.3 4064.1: 0.598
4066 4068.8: 0.612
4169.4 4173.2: 0.572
